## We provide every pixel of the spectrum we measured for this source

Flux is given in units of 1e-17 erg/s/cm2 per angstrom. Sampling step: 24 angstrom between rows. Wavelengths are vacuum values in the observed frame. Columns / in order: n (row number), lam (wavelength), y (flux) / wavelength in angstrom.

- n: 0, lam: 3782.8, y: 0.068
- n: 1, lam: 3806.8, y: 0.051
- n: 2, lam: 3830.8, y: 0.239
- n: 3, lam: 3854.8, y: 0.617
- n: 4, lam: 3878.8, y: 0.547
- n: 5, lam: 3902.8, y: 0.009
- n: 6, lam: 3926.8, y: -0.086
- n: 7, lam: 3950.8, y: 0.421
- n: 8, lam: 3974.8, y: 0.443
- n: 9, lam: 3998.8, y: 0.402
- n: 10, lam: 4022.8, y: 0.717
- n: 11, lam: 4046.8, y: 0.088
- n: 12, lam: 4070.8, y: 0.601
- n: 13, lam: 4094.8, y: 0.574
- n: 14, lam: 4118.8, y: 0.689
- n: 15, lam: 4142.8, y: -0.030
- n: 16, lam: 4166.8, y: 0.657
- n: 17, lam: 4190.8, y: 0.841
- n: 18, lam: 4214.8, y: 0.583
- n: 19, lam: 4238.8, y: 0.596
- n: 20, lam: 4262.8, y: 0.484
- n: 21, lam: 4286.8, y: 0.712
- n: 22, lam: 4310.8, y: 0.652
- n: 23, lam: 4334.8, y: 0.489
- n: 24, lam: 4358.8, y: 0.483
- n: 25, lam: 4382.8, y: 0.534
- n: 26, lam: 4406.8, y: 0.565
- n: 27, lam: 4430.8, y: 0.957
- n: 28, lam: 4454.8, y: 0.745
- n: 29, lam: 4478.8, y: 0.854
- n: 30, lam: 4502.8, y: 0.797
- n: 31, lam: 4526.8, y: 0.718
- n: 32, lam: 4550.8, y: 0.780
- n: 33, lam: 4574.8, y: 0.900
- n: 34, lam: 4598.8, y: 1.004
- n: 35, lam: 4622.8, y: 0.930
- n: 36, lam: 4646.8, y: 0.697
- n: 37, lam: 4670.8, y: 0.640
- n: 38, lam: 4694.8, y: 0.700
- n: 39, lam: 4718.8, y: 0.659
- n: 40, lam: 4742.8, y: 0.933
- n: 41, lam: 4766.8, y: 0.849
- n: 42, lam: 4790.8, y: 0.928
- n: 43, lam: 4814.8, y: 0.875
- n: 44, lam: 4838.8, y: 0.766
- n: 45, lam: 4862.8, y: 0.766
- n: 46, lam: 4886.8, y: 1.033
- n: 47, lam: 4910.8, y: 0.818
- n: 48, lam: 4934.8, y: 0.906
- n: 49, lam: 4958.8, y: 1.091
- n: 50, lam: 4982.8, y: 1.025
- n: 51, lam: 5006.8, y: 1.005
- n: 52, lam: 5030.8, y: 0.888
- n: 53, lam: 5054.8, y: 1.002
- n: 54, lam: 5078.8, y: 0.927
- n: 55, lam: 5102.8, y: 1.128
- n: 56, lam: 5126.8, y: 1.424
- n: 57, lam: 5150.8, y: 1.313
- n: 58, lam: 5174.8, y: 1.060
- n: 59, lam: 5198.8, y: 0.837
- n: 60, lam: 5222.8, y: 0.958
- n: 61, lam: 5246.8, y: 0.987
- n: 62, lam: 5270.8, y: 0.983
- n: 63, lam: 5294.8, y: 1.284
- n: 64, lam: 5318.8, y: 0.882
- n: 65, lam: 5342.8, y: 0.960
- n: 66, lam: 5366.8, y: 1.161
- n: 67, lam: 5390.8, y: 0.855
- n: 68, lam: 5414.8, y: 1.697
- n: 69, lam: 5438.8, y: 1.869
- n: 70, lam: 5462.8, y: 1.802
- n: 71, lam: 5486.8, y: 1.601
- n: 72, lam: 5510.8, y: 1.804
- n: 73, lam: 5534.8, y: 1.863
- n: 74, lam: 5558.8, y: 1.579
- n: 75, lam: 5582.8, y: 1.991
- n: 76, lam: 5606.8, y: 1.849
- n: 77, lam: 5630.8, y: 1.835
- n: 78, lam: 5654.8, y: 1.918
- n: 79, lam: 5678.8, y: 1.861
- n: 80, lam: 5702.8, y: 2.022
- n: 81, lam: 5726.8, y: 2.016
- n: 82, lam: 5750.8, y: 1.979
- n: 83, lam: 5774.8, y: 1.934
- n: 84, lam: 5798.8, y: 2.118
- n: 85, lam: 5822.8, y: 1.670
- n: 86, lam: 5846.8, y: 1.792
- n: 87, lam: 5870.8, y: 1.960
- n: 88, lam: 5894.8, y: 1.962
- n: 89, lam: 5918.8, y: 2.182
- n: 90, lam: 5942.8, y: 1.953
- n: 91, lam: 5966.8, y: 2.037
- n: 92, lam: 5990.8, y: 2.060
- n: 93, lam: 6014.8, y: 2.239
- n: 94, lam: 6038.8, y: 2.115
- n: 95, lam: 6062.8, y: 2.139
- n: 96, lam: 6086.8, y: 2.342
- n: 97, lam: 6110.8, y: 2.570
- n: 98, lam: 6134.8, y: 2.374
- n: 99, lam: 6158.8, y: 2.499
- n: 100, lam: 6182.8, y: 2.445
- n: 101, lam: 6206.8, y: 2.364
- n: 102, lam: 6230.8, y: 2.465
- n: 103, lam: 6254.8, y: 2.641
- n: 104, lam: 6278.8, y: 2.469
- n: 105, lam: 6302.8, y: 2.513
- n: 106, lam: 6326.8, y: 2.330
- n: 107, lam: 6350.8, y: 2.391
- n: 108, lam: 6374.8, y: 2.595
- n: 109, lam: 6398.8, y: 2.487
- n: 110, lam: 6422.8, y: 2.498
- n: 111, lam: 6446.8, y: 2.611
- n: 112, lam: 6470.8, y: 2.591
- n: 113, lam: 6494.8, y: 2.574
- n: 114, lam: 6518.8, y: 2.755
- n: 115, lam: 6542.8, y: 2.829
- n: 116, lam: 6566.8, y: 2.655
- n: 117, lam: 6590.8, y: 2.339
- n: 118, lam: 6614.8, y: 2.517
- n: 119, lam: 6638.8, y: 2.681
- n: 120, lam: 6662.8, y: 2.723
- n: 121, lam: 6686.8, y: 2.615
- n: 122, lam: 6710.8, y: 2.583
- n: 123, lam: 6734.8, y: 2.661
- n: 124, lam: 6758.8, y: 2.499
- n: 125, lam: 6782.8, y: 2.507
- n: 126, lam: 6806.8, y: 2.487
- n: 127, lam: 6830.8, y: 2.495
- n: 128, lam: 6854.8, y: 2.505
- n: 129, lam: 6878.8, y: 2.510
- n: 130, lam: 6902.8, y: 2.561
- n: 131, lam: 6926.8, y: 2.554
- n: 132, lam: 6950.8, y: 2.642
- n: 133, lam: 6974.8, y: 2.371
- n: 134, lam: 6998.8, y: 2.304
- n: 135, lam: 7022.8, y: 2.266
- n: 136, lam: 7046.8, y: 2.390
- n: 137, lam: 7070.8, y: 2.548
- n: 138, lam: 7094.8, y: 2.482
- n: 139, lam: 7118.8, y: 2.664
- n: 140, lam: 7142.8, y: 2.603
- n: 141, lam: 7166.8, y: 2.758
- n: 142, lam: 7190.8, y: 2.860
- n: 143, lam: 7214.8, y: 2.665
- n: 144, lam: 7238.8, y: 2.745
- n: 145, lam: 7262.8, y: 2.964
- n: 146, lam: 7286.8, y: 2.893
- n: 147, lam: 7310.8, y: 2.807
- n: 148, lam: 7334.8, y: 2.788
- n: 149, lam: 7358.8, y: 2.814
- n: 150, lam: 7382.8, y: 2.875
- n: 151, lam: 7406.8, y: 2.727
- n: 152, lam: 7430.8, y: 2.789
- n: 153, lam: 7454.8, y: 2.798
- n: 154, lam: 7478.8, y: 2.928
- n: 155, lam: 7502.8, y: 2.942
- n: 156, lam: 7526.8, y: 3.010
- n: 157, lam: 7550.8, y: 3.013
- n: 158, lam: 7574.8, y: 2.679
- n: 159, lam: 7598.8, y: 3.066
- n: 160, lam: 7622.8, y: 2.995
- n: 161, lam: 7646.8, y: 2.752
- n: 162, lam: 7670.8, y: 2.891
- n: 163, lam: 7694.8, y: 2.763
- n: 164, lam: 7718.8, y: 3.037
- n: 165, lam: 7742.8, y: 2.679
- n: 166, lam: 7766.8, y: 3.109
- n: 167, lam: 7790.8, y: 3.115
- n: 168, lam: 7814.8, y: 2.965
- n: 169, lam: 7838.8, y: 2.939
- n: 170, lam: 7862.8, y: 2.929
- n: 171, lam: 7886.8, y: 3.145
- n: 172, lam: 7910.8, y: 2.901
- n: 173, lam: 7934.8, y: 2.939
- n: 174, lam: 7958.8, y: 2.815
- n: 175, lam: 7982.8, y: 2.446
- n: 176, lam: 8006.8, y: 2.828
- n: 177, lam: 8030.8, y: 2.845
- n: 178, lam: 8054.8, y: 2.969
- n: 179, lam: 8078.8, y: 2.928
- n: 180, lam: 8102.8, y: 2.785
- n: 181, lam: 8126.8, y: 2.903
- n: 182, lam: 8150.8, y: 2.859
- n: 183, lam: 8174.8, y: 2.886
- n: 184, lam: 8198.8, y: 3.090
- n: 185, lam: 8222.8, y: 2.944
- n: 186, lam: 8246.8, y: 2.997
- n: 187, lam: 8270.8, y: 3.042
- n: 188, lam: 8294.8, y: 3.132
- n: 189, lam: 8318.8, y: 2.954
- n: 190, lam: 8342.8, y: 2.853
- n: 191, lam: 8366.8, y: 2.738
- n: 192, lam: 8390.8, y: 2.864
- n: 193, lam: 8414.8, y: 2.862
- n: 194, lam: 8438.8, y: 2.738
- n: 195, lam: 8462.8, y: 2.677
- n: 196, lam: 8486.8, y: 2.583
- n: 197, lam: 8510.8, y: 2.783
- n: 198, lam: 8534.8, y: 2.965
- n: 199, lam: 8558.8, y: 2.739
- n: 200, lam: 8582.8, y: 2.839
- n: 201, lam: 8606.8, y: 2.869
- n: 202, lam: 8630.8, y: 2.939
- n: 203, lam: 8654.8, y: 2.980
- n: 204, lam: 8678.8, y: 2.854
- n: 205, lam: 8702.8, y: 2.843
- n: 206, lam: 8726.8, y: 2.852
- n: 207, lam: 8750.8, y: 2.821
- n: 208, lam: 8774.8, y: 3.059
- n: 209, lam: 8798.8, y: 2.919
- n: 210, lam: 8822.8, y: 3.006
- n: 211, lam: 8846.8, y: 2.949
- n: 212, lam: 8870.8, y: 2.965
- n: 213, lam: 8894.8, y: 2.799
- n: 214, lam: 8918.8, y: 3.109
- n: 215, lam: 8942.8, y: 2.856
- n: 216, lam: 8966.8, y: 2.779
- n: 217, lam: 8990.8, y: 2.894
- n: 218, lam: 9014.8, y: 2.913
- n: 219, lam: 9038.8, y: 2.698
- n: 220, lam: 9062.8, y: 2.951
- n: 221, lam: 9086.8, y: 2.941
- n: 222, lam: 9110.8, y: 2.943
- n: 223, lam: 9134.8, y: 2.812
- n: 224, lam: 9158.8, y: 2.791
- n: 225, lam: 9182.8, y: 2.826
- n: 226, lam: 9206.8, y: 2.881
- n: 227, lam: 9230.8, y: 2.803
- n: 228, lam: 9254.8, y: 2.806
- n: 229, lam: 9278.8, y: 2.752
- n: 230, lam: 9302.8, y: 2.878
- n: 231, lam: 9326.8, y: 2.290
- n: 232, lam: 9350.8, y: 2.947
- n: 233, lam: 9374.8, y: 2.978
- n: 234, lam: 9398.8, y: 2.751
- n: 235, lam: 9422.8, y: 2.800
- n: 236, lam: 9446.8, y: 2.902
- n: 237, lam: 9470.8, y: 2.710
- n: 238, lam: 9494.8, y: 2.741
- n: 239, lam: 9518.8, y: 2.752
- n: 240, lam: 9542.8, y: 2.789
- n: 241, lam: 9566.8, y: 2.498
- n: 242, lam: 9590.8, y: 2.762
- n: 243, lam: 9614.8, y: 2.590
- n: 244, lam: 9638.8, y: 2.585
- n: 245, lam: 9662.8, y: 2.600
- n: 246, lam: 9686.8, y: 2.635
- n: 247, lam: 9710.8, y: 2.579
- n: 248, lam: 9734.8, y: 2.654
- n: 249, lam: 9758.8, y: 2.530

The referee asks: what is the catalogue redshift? 0.355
